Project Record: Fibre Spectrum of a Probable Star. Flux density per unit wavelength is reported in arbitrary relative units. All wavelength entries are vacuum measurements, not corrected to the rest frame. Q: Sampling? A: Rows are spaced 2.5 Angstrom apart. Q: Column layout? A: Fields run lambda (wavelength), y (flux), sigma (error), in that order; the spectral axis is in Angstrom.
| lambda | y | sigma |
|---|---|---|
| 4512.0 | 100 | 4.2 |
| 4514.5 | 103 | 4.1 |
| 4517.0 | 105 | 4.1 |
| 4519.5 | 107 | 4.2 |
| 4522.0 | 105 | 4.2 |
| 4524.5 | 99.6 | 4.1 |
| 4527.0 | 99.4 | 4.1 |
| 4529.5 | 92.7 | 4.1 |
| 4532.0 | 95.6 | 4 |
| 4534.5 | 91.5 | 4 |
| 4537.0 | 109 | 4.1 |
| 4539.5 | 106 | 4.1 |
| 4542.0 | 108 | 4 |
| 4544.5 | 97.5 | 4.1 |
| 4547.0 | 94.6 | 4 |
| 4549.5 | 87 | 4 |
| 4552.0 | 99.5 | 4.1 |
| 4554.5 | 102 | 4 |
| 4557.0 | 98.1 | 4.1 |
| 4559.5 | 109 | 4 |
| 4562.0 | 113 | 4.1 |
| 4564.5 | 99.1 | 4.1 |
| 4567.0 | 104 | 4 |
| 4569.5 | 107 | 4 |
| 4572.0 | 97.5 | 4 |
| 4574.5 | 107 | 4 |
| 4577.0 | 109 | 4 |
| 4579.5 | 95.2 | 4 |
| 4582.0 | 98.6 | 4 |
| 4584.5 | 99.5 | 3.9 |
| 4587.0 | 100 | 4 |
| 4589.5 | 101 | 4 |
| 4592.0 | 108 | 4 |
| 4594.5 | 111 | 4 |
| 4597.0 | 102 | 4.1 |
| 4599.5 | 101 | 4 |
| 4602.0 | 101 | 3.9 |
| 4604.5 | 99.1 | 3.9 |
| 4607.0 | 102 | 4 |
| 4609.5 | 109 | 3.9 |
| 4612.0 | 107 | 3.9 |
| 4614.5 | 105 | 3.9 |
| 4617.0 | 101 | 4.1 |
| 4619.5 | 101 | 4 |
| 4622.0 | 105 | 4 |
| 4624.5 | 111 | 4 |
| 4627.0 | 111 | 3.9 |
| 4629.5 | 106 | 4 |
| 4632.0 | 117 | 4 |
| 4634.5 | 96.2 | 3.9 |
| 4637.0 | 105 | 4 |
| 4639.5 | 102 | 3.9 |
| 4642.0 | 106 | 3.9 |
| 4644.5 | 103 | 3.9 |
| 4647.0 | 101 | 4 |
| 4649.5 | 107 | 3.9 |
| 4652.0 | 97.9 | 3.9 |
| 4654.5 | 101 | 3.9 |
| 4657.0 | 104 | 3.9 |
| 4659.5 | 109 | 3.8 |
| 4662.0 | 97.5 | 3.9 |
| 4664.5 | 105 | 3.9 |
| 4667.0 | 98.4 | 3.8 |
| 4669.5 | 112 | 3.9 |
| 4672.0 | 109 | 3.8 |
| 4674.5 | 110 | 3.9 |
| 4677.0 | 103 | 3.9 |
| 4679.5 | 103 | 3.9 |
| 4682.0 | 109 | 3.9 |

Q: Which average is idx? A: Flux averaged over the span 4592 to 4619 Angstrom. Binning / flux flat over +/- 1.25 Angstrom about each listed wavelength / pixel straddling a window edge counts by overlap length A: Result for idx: 104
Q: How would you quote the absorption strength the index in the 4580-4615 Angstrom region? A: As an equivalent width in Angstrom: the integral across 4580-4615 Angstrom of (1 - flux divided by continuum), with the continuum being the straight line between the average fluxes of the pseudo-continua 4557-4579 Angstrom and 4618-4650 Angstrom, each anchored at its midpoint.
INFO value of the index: 0.7 Angstrom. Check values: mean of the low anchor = 105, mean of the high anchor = 105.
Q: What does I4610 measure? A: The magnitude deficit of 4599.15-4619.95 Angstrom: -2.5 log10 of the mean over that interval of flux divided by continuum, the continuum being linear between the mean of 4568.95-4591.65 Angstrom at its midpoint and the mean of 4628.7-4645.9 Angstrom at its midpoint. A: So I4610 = 0.00 mag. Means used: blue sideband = 102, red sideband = 105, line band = 103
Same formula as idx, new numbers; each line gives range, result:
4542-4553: 96.1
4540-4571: 102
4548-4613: 103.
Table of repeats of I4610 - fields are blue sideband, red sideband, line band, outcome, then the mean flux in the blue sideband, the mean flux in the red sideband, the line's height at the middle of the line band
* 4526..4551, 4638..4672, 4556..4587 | -0.036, 98.1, 104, 99.7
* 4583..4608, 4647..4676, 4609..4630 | -0.031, 102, 104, 103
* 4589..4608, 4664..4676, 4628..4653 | 0.012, 103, 107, 105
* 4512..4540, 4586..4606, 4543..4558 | 0.056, 101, 103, 102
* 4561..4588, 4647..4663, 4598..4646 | -0.020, 103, 103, 103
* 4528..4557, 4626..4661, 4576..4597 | -0.016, 98.5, 105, 101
